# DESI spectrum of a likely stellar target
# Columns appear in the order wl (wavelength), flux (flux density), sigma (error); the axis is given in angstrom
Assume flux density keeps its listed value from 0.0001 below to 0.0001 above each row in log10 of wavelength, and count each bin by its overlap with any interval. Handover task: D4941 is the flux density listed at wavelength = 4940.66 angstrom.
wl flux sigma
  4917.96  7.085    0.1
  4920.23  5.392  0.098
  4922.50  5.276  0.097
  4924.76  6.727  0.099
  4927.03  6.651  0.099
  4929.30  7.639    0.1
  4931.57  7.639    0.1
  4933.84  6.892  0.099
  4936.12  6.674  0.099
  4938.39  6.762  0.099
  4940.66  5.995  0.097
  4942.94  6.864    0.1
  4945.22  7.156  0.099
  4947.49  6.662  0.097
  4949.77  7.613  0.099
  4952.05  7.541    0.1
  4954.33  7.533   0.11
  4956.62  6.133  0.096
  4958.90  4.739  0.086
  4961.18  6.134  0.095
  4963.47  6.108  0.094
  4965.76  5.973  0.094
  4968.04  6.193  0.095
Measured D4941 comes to 5.995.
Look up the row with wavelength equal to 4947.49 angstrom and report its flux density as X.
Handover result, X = 6.662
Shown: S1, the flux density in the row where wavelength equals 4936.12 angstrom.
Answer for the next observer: 6.674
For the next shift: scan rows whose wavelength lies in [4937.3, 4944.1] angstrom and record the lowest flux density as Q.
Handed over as 5.995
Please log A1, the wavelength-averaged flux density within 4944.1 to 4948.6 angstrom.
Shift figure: 6.92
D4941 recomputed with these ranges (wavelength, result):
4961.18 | 6.134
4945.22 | 7.156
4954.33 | 7.533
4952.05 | 7.541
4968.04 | 6.193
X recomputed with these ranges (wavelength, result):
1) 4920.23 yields 5.392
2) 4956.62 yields 6.133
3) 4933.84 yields 6.892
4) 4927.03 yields 6.651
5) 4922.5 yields 5.276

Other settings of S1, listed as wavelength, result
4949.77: 7.613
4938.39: 6.762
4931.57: 7.639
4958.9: 4.739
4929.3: 7.639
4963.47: 6.108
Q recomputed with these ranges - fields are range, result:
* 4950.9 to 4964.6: 4.739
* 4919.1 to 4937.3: 5.276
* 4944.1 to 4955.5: 6.662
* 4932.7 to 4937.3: 6.674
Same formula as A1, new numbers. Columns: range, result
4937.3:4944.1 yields 6.54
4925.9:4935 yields 7.2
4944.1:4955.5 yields 7.3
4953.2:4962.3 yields 6.13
